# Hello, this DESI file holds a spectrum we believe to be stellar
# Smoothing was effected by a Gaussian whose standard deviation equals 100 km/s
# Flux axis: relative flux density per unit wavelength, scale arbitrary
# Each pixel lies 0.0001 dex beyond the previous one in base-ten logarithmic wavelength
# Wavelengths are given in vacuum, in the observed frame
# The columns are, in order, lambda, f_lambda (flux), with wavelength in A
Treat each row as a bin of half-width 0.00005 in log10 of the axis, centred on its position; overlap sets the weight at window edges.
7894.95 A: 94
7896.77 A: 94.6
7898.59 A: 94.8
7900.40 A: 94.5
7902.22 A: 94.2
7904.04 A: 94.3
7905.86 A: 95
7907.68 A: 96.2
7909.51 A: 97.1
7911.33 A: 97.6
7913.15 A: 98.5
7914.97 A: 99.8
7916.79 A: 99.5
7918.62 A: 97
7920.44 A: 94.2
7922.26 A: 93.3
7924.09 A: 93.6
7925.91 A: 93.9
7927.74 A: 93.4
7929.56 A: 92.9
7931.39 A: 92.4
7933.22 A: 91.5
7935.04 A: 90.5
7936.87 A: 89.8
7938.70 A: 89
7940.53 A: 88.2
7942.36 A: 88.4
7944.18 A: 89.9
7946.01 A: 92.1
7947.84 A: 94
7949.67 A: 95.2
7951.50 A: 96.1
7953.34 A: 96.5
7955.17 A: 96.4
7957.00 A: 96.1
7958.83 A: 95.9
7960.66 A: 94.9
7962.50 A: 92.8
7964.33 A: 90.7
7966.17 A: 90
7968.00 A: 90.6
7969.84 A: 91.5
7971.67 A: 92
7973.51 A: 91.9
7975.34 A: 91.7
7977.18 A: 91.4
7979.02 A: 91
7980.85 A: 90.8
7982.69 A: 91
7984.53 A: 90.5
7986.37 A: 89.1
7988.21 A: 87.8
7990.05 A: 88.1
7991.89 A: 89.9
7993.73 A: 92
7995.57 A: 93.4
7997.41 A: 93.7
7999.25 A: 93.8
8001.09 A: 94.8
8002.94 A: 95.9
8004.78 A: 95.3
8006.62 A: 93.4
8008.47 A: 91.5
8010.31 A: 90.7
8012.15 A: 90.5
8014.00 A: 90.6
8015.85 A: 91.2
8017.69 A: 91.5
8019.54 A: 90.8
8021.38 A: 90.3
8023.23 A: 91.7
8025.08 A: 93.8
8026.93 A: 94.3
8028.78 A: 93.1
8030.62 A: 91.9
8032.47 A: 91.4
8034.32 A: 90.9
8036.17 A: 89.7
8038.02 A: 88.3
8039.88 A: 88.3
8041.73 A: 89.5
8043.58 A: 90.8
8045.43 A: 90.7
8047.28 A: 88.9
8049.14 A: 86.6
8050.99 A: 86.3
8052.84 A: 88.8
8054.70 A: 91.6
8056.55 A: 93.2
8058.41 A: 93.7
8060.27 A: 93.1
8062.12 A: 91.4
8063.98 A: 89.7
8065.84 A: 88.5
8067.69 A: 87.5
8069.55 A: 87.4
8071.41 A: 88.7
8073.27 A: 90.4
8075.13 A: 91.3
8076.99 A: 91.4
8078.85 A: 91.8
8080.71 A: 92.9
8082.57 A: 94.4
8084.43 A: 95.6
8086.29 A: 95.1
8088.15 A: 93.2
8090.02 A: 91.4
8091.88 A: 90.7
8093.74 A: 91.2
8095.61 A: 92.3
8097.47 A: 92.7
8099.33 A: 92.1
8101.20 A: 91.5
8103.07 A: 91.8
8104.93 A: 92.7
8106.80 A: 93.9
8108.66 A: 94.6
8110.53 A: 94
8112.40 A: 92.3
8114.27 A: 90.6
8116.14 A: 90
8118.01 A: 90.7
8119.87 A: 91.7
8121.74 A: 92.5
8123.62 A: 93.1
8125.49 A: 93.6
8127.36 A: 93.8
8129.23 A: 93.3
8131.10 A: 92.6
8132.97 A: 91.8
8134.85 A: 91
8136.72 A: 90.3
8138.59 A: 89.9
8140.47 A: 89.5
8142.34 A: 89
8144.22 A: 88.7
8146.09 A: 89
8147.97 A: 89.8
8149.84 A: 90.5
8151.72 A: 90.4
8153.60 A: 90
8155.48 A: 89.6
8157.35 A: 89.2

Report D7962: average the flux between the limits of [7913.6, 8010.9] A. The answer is 92.7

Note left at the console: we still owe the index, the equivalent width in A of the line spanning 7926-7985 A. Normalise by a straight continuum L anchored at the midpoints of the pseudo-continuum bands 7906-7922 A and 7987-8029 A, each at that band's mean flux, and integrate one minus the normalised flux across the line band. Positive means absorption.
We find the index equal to 1.7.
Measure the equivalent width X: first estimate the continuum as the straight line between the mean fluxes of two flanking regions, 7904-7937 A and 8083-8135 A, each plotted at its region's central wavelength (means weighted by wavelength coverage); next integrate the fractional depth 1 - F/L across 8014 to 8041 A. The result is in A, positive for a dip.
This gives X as 0.7 A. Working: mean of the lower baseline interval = 94.9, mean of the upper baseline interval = 92.5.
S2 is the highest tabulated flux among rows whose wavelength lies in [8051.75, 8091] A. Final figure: 95.6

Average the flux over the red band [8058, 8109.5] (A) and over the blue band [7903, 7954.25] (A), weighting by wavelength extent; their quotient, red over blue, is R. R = 0.98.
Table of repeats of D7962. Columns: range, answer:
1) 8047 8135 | 91.6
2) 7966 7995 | 90.6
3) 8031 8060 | 90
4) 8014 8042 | 91.1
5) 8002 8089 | 91.2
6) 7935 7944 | 89.1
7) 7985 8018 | 91.8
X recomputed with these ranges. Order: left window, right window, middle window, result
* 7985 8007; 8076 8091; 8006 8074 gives 1.59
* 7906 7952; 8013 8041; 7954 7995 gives 0.39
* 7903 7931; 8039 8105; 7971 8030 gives 0.86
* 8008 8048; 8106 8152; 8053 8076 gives 0.17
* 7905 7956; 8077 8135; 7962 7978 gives 0.39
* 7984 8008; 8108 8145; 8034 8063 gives 0.58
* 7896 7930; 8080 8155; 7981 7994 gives 0.62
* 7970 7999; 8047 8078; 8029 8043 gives 0.02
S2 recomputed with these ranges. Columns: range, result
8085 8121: 95.1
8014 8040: 94.3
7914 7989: 99.8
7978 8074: 95.9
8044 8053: 90.7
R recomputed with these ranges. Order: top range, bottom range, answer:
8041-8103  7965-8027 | 0.99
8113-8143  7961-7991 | 1.01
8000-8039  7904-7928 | 0.96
